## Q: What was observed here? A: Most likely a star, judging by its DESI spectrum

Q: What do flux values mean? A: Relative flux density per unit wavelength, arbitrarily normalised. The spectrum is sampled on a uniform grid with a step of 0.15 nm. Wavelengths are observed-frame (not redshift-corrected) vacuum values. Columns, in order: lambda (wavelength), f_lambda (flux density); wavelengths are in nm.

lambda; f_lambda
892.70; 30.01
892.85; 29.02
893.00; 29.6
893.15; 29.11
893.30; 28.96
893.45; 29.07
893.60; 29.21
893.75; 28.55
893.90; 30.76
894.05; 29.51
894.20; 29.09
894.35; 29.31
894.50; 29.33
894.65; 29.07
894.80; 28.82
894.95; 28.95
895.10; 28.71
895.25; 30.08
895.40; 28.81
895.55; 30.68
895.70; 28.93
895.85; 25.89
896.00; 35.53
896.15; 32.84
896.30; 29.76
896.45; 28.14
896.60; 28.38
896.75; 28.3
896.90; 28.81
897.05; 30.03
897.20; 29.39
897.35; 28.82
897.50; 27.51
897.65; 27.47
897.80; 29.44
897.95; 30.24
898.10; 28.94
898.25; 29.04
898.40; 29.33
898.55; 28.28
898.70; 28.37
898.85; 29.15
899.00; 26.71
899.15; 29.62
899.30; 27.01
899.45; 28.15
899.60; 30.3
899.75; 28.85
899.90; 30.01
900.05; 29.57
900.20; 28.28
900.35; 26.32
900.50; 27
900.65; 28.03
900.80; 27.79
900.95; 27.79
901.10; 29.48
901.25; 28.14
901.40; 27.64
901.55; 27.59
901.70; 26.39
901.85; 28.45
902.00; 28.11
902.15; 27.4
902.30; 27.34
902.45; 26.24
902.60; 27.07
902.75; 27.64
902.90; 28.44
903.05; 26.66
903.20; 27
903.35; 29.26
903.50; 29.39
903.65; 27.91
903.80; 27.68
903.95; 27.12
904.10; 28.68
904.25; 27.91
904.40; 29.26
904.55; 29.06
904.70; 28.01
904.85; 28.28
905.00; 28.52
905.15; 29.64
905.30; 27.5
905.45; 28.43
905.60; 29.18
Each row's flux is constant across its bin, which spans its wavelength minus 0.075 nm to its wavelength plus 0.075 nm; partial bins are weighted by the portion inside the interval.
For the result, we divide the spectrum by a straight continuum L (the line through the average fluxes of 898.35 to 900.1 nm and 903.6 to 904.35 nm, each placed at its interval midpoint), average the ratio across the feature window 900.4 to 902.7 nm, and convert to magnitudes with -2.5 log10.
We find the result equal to 0.03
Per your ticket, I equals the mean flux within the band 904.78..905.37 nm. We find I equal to 28.5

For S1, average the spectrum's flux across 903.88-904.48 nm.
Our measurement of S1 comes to 28.3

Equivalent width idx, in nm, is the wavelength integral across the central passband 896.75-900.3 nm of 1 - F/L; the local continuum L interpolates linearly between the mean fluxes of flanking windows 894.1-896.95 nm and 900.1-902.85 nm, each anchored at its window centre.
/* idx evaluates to -0.04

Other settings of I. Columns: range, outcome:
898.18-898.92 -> 28.8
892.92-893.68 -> 29.2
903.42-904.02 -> 28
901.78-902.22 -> 28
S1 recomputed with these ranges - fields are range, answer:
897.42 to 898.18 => 28.7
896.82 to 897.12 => 29.4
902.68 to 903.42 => 27.8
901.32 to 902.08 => 27.6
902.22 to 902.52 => 26.8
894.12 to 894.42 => 29.2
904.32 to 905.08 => 28.6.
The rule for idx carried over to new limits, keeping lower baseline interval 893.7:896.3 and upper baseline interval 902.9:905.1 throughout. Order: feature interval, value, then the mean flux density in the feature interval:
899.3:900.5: 0.01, 28.6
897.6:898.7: 0.01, 29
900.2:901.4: 0.04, 27.8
